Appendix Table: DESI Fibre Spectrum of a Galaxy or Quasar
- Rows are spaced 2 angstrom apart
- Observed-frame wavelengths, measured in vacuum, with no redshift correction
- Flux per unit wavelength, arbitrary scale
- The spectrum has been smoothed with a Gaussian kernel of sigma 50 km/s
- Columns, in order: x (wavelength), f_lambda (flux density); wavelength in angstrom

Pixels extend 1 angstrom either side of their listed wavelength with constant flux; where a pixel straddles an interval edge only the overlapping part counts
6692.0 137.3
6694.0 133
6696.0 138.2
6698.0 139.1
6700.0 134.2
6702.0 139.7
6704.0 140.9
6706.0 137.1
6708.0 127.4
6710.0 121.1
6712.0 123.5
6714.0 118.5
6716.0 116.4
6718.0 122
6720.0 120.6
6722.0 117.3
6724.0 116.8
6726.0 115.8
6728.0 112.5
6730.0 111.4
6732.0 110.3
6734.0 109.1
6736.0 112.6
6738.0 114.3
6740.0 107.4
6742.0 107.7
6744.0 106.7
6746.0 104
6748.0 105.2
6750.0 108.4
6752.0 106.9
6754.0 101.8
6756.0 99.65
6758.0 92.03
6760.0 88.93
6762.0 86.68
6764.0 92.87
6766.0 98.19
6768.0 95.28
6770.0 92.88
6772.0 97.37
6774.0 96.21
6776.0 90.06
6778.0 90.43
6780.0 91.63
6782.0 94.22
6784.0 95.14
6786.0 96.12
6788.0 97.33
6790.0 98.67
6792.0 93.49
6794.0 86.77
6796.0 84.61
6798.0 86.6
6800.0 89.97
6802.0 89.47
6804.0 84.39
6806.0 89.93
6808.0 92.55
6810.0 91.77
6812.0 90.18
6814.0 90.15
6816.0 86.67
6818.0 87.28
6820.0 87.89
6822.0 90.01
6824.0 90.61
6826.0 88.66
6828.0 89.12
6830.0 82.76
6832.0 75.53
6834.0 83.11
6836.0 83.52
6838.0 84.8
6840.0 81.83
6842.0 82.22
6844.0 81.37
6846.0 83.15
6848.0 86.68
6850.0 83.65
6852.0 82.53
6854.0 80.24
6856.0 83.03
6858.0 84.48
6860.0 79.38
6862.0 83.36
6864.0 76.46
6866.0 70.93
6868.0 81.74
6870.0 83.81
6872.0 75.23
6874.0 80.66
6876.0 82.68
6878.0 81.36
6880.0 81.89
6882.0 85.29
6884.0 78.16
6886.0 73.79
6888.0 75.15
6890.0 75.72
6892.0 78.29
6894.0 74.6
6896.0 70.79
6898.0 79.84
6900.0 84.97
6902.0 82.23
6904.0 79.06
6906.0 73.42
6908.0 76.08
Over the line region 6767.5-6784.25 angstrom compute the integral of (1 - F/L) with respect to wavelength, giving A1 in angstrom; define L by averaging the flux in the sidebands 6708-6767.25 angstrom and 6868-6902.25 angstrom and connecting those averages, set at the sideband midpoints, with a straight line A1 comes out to 1.2 angstrom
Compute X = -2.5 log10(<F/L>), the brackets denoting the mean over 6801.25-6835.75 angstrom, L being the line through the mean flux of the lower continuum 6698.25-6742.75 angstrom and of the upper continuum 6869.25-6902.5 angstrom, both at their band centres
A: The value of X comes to 0.10 mag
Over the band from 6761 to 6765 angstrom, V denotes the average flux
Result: 89.8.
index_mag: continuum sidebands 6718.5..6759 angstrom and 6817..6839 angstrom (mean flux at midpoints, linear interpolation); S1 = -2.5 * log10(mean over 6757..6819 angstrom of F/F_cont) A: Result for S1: 0.05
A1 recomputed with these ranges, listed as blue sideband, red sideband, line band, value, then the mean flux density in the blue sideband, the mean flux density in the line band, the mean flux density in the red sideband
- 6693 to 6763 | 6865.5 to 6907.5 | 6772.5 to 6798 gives 2.38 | 116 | 92.7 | 78.6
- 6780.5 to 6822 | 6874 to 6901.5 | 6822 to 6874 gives 1.12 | 90.7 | 82.4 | 78.8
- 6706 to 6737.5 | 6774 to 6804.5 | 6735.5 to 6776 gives 1.63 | 118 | 100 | 91.5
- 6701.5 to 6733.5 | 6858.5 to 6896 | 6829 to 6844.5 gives 1.31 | 121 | 81.9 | 78.7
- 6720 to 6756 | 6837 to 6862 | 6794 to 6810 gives 1.01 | 110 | 88.3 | 82.8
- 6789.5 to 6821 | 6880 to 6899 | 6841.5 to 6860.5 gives -0.03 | 89.3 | 82.8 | 77.1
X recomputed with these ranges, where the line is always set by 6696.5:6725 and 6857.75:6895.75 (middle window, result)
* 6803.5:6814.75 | 0.10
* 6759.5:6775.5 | 0.18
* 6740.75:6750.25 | 0.10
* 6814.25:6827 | 0.08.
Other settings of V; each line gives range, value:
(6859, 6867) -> 77.5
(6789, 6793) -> 96.1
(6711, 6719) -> 120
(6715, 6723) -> 119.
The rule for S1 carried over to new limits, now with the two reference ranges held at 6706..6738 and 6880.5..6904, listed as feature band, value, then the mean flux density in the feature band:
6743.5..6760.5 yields 0.09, 102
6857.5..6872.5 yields 0.07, 79.4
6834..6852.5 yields 0.08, 83.3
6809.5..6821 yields 0.08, 88.9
